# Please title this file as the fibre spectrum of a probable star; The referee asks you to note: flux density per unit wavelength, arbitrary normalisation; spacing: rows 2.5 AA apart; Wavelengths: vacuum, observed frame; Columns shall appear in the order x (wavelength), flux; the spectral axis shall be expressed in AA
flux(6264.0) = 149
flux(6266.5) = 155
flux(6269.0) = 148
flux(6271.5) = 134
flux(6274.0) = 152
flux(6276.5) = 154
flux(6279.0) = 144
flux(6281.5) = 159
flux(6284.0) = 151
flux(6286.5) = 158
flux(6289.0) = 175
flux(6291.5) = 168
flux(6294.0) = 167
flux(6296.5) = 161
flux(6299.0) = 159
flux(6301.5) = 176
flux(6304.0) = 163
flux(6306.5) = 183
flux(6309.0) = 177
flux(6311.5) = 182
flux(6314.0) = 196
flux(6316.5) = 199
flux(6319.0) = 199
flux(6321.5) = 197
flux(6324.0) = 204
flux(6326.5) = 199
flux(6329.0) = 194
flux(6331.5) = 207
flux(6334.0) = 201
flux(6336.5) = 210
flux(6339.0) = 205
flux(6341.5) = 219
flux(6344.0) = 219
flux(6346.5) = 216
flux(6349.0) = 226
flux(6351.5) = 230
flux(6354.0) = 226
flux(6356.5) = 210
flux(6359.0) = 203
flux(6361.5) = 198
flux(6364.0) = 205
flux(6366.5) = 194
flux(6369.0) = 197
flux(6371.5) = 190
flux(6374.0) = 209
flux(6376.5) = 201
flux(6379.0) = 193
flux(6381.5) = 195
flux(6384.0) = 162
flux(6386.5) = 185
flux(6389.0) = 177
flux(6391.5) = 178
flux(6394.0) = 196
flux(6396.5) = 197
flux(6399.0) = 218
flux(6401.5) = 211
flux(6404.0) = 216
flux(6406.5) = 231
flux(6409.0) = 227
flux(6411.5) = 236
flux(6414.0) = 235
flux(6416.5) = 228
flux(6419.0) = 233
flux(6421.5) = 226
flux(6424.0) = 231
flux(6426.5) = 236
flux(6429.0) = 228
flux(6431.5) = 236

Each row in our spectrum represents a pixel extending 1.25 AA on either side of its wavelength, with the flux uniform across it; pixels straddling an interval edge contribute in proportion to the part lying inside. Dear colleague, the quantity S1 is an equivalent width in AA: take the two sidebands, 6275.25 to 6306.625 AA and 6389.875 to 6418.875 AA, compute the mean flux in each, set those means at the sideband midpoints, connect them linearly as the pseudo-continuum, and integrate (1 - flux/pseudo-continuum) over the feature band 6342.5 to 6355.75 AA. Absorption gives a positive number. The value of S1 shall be -2.3 AA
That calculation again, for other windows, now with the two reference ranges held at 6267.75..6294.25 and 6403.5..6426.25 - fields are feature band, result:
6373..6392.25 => 2.2 AA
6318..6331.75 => -1.5 AA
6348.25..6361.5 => -1.4 AA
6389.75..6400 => 1.1 AA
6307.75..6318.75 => -1.0 AA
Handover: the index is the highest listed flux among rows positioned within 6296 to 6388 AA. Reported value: 230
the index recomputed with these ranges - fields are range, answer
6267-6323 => 199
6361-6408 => 231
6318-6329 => 204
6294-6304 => 176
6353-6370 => 226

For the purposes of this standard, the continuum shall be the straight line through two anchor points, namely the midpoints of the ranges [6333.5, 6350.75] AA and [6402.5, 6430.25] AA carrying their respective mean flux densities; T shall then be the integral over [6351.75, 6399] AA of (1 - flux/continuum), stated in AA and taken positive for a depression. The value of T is 5.2 AA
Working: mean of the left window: 215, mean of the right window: 230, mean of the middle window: 197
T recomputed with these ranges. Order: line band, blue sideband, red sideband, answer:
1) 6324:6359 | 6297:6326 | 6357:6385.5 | -3.98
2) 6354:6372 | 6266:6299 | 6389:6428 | -0.55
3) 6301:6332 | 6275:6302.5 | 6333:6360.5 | -0.59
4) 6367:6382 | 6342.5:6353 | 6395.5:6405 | 1.33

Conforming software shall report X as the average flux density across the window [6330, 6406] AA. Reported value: 203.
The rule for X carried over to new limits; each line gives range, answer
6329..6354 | 214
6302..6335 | 192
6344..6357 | 222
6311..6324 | 196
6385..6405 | 197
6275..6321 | 171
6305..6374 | 203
